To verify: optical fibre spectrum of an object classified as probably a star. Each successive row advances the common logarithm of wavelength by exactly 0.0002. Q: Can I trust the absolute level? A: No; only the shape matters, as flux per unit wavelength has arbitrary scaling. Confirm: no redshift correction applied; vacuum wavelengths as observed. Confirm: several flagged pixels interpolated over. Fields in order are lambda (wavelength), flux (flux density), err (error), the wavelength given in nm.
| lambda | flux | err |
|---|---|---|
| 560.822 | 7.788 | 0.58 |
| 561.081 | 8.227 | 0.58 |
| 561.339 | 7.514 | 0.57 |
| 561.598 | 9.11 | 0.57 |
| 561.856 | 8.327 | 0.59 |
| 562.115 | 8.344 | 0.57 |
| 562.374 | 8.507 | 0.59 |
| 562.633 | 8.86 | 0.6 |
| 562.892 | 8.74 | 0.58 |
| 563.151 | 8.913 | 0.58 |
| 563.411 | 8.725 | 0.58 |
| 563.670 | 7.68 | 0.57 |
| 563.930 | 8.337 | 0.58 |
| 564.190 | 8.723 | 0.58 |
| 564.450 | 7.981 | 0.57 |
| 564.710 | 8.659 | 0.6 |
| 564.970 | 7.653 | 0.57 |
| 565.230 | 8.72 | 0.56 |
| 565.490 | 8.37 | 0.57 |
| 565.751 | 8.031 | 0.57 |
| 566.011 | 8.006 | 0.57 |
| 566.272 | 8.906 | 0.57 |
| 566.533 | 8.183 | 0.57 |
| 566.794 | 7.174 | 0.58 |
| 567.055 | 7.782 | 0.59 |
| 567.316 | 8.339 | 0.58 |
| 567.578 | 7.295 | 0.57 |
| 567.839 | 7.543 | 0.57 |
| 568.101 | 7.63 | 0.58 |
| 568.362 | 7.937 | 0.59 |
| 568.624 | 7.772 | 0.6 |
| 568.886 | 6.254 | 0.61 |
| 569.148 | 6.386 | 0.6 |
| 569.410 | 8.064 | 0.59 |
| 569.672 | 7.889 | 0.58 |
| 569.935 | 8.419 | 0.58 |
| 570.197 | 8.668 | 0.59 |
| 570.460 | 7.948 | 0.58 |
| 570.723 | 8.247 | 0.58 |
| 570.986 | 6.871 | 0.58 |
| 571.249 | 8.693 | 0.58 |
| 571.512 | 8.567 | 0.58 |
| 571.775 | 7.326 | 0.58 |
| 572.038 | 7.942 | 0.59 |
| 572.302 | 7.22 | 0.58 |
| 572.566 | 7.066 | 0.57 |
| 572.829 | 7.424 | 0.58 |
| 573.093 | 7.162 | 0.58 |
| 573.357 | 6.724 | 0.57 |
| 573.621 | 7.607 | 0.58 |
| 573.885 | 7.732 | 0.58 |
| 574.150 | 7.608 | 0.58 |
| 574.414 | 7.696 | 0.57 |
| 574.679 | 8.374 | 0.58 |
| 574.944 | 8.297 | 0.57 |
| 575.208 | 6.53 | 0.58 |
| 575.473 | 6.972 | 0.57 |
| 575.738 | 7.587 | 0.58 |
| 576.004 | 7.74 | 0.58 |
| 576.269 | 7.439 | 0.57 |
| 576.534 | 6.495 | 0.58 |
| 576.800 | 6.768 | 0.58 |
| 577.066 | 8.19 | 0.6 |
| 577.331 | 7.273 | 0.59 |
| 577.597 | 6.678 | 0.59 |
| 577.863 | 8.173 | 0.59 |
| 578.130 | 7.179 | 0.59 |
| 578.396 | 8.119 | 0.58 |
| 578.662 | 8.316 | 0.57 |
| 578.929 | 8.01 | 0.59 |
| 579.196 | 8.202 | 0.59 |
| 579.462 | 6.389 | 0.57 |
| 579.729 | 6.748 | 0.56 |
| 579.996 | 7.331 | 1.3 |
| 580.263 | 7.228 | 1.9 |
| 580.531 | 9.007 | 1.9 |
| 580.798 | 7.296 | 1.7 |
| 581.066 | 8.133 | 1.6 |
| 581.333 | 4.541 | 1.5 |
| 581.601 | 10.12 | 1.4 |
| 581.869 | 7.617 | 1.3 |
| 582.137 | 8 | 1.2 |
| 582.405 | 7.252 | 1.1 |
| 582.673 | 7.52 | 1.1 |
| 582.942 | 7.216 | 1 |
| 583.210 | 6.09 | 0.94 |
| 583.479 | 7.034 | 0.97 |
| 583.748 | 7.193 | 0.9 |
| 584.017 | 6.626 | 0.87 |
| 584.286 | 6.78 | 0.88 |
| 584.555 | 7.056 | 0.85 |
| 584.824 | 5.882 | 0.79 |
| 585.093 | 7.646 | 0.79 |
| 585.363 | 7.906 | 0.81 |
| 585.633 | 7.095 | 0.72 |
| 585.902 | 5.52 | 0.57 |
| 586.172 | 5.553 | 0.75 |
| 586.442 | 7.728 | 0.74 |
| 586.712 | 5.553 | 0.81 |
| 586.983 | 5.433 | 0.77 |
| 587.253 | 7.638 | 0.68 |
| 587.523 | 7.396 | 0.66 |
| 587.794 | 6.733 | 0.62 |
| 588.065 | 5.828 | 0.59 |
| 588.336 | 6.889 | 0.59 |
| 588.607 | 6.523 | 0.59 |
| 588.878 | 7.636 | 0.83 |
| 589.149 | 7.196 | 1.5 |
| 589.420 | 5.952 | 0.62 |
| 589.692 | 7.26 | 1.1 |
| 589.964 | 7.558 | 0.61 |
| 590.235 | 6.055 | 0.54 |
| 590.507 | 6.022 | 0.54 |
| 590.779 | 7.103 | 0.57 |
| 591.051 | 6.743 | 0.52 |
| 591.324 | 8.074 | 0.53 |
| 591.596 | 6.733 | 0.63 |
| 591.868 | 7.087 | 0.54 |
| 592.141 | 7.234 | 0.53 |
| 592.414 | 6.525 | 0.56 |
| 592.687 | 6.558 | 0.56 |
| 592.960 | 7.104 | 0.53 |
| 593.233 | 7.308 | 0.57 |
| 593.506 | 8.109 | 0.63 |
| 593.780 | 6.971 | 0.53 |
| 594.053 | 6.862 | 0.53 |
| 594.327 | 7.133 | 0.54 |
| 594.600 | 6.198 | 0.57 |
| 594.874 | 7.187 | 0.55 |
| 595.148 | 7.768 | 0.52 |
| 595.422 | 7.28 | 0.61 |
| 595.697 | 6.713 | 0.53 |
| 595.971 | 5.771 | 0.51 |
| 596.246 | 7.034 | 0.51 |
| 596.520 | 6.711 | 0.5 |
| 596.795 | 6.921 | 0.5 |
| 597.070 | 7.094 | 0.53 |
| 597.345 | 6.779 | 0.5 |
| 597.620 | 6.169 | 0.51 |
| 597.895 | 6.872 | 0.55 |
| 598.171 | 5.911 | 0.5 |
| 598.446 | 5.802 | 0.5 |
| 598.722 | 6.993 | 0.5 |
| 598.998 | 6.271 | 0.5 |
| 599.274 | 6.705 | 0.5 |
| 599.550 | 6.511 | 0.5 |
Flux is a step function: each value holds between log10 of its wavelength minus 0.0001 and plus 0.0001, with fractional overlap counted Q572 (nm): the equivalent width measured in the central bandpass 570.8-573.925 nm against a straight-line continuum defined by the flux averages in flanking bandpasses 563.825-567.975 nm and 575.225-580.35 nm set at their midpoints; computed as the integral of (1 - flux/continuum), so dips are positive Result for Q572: 0.07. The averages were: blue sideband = 8.1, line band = 7.54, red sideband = 7.39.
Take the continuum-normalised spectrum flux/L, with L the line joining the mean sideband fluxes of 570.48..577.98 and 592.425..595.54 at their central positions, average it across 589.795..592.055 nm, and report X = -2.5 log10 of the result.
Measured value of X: 0.04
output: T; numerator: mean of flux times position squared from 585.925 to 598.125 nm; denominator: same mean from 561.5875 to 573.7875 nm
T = 0.93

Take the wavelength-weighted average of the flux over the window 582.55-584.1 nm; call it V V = 6.95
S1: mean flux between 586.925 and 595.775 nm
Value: 6.95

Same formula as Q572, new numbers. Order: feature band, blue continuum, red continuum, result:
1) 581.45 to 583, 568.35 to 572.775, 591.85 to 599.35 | -0.14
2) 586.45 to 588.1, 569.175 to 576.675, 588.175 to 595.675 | 0.13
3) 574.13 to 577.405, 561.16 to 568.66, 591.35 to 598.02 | 0.12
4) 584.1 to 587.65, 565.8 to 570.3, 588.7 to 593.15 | 0.21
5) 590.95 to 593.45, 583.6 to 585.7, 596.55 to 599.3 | -0.12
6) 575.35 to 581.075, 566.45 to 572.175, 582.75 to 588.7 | -0.25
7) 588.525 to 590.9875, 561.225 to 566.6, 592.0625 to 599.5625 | 0.10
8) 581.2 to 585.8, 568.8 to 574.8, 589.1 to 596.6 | 0.07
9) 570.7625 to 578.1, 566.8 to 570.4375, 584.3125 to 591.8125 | -0.08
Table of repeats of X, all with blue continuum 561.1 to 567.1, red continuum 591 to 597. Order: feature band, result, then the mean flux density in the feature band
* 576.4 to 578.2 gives 0.071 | 7.25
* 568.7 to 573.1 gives 0.048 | 7.67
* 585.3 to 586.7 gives 0.118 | 6.6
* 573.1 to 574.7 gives 0.050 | 7.53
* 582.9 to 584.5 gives 0.098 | 6.81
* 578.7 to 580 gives 0.035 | 7.41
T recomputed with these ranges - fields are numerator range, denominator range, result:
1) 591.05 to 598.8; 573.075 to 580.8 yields 0.98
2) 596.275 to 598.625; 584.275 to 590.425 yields 1.01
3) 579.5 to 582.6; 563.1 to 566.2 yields 0.96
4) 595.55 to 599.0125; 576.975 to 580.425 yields 0.93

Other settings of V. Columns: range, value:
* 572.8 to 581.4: 7.45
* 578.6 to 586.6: 7.22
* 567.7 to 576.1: 7.62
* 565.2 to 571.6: 7.89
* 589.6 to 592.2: 6.98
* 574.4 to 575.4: 7.68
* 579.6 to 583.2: 7.49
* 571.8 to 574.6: 7.43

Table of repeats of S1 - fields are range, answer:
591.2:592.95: 7.03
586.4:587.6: 6.64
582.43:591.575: 6.81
